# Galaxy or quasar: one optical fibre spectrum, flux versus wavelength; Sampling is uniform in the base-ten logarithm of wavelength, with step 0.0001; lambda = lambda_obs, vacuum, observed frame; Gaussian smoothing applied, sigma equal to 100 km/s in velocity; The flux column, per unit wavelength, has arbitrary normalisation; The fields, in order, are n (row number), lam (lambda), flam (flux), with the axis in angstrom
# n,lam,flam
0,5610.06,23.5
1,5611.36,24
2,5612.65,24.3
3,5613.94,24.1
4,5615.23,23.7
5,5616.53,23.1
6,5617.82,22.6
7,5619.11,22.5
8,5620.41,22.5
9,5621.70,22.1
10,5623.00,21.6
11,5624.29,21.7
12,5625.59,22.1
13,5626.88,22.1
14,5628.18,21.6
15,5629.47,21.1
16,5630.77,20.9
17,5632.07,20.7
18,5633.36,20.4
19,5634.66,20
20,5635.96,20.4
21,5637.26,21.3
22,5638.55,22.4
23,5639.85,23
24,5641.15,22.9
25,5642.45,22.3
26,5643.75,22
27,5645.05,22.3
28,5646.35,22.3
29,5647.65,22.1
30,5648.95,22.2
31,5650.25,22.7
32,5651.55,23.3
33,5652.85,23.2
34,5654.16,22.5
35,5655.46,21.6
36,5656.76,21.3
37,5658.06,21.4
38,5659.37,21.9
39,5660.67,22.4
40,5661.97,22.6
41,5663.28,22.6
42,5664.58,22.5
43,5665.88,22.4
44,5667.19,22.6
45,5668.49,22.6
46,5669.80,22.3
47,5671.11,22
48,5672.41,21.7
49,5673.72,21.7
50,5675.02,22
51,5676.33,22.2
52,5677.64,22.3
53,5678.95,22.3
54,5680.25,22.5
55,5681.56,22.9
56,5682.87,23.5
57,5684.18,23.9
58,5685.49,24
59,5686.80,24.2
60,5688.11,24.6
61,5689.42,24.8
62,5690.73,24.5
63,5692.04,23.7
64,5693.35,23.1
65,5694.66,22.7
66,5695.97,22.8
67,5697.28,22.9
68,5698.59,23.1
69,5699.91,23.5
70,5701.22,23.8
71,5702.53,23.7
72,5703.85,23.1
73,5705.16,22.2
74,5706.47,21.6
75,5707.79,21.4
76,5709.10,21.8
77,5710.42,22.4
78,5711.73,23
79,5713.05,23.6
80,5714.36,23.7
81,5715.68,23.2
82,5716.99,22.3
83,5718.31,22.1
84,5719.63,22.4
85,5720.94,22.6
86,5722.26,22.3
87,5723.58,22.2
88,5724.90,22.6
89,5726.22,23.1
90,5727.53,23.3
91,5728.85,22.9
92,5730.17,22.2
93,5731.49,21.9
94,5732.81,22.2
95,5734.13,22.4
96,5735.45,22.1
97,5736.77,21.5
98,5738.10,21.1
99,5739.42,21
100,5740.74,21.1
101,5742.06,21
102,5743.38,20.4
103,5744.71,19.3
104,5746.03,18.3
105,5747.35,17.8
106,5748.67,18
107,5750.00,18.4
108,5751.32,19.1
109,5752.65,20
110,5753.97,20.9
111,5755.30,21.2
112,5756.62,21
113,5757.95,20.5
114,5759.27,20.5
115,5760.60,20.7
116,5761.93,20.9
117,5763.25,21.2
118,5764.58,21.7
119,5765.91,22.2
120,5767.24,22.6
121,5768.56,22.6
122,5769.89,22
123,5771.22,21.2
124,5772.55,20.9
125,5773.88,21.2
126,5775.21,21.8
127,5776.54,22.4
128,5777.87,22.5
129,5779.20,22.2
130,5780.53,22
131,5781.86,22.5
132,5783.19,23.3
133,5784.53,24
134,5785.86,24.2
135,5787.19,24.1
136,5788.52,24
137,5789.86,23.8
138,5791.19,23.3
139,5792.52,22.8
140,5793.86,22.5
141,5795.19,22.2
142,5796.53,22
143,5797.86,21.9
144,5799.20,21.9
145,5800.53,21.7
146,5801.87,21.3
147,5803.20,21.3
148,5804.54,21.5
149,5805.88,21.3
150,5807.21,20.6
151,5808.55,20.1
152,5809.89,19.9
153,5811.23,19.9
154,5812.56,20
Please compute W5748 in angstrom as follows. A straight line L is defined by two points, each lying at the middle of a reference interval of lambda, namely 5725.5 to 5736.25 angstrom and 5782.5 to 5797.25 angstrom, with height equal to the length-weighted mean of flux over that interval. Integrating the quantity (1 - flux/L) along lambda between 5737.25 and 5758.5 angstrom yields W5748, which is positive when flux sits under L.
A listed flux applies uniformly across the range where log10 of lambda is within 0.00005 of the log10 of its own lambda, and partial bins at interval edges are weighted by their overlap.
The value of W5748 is 2.6 angstrom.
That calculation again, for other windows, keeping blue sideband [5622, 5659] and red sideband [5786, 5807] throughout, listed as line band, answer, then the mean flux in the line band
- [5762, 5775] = 0.3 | 21.7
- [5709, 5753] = 1.3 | 21.5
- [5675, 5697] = -1.3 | 23.3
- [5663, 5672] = -0.2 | 22.4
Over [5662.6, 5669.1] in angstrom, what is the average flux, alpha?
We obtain 22.5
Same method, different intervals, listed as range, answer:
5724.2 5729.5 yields 23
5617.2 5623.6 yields 22.3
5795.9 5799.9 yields 22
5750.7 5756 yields 20.3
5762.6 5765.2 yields 21.4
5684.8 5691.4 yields 24.4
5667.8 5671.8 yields 22.3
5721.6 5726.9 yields 22.6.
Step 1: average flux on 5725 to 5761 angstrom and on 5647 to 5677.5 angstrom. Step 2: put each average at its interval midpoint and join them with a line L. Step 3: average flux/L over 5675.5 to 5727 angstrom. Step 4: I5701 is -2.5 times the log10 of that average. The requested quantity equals -0.069 mag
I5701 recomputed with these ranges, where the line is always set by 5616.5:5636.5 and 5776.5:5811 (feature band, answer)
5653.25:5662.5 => -0.01 mag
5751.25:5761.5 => 0.08 mag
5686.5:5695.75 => -0.10 mag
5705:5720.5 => -0.03 mag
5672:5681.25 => -0.02 mag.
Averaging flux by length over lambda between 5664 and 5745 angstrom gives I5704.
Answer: 22.6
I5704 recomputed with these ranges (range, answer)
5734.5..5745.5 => 20.9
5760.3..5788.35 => 22.3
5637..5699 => 22.7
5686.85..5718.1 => 23.1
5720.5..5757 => 21.1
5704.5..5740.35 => 22.3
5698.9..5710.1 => 22.6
